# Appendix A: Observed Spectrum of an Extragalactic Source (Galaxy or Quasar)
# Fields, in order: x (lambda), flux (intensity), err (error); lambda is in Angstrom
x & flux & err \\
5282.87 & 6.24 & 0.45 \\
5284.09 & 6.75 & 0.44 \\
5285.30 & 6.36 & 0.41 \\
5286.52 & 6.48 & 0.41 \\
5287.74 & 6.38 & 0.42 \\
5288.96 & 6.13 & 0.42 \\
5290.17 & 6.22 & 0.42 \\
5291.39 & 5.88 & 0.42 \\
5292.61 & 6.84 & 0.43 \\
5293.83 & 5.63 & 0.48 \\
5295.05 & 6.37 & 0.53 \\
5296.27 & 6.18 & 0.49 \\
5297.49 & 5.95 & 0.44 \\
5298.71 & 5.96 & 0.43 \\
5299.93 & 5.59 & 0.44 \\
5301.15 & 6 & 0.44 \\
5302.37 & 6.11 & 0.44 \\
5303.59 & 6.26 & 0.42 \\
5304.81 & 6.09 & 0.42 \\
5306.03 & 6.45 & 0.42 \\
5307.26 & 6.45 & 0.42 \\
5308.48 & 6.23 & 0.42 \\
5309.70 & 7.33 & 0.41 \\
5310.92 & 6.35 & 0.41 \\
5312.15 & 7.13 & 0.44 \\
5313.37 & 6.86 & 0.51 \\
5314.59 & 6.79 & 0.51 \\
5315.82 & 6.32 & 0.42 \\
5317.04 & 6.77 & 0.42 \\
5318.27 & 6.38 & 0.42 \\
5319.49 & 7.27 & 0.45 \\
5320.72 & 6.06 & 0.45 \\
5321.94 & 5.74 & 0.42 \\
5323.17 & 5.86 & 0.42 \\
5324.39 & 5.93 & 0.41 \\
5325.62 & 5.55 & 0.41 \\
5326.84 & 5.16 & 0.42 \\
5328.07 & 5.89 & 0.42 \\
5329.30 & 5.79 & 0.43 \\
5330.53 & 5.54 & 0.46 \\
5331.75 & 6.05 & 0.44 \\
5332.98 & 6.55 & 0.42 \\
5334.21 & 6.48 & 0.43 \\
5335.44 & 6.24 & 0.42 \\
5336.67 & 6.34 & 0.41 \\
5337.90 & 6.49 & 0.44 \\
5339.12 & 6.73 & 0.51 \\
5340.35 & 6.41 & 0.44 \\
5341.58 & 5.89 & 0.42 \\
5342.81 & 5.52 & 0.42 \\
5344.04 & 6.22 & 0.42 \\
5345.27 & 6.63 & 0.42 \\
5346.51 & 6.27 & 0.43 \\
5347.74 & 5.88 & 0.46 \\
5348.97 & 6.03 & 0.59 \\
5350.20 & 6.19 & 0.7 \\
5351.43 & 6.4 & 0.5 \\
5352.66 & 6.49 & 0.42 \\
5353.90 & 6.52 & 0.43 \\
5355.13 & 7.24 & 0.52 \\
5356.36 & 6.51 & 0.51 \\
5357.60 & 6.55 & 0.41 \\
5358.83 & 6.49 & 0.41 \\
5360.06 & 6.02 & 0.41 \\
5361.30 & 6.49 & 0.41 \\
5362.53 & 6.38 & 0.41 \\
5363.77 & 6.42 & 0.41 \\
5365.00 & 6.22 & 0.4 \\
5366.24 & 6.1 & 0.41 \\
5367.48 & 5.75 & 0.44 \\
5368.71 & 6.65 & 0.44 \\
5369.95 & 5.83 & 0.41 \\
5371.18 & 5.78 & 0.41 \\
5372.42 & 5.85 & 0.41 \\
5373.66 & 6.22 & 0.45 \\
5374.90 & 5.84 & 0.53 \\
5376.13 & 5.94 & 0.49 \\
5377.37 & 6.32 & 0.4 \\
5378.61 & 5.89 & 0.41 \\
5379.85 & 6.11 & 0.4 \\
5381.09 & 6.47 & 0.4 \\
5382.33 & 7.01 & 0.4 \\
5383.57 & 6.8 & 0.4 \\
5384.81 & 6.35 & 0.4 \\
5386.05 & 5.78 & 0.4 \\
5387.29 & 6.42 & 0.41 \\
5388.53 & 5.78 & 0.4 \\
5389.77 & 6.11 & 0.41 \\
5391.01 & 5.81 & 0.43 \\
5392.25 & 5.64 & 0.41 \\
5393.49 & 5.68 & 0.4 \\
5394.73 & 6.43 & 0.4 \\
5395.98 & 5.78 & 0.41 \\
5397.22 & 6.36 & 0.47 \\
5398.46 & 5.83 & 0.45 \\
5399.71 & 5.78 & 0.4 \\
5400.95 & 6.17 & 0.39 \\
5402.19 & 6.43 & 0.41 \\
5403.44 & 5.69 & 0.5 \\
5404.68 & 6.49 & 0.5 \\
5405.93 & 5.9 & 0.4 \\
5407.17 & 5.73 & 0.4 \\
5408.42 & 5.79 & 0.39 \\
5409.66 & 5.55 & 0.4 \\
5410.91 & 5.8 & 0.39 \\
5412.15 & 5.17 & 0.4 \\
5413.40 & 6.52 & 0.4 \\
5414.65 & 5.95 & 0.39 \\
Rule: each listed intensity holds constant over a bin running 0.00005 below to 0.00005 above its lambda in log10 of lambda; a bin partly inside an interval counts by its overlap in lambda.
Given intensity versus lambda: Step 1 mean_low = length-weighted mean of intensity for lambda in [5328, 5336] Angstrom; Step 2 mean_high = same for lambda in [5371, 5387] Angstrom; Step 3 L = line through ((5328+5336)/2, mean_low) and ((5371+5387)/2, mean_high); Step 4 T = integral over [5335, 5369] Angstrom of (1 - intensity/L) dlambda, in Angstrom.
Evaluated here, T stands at -1.0 Angstrom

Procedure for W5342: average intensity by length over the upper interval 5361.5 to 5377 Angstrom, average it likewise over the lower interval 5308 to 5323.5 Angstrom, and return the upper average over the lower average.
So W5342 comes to 0.93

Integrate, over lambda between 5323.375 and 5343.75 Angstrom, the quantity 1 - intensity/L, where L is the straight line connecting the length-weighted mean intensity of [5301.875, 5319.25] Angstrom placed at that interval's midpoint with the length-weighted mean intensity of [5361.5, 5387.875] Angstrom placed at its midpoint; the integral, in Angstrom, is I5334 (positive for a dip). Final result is 1.2 Angstrom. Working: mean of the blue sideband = 6.56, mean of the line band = 6.04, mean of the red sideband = 6.2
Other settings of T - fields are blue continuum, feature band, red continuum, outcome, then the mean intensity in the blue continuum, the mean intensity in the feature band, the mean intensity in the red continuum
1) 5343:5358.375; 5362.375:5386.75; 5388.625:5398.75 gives -0.2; 6.39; 6.18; 5.95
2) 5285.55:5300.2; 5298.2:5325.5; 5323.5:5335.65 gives -1.5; 6.15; 6.35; 5.91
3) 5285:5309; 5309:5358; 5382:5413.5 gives -1.5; 6.17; 6.31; 6.01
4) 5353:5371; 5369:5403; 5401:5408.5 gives 0.4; 6.36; 6.09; 6.03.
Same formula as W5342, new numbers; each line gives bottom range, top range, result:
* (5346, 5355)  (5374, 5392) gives 0.98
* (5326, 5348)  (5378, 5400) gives 1.00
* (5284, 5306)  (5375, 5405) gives 0.99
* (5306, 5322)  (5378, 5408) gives 0.92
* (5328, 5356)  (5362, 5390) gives 0.99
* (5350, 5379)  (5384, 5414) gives 0.95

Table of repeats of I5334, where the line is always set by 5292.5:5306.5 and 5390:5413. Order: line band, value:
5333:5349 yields -0.7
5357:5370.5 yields -0.7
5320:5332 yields 0.6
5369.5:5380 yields 0.0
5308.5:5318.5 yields -1.1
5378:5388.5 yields -0.7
